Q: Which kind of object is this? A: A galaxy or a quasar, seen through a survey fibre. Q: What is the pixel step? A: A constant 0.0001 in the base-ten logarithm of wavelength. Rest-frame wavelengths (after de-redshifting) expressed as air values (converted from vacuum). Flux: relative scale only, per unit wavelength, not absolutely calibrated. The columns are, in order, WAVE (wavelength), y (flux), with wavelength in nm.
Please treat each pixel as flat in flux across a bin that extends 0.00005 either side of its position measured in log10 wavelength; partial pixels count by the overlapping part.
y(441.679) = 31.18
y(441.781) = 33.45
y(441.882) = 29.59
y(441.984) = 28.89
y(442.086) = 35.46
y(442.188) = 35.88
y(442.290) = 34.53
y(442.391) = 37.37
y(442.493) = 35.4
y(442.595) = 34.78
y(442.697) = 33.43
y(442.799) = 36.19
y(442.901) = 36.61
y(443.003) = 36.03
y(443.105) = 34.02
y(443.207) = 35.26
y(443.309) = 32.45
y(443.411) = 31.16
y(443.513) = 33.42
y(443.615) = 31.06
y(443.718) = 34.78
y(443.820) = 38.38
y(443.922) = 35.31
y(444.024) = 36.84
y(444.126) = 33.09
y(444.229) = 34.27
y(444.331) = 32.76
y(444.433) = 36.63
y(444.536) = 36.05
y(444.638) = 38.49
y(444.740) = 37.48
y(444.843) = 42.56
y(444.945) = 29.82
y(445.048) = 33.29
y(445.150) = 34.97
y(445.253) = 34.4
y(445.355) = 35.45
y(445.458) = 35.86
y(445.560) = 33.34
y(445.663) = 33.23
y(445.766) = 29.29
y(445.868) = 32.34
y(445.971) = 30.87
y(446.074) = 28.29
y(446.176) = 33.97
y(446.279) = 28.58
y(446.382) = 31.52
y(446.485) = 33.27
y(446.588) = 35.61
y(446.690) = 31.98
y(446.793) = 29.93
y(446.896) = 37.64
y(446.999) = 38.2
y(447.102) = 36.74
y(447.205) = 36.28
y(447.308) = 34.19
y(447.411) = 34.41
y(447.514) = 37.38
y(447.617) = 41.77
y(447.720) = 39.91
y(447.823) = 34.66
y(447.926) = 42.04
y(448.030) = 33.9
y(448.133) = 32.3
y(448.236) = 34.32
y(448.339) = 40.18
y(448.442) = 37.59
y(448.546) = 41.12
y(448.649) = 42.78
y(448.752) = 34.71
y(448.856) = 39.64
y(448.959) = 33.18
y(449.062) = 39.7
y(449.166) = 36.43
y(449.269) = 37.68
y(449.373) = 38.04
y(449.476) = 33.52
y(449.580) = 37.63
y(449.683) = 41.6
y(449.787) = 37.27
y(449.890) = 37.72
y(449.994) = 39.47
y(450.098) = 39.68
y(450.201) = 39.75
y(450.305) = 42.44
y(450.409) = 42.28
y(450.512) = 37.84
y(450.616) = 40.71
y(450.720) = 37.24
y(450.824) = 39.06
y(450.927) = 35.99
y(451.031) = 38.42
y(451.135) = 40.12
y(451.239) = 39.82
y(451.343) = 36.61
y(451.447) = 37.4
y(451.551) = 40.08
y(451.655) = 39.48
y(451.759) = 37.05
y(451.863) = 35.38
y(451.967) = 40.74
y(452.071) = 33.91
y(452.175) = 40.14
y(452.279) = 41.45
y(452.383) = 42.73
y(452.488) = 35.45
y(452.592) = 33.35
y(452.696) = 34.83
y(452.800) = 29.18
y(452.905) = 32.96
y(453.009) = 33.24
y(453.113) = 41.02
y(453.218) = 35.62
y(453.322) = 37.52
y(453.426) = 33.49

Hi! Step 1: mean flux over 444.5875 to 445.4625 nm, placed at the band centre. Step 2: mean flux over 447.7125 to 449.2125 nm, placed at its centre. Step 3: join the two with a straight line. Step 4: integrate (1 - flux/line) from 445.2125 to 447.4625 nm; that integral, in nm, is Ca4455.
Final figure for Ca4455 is 0.185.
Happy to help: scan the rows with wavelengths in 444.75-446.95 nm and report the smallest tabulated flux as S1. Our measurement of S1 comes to 28.29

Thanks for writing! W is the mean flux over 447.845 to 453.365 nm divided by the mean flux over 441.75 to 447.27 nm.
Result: 1.1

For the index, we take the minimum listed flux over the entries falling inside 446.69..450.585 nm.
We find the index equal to 29.93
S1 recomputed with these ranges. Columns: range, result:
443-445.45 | 29.82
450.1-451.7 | 35.99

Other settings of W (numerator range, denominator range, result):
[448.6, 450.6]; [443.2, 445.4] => 1.10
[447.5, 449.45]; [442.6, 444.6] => 1.09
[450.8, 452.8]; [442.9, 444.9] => 1.07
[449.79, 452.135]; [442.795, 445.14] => 1.10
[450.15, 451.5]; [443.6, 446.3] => 1.14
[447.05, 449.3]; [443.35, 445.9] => 1.08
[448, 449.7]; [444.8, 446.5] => 1.13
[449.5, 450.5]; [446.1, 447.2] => 1.17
